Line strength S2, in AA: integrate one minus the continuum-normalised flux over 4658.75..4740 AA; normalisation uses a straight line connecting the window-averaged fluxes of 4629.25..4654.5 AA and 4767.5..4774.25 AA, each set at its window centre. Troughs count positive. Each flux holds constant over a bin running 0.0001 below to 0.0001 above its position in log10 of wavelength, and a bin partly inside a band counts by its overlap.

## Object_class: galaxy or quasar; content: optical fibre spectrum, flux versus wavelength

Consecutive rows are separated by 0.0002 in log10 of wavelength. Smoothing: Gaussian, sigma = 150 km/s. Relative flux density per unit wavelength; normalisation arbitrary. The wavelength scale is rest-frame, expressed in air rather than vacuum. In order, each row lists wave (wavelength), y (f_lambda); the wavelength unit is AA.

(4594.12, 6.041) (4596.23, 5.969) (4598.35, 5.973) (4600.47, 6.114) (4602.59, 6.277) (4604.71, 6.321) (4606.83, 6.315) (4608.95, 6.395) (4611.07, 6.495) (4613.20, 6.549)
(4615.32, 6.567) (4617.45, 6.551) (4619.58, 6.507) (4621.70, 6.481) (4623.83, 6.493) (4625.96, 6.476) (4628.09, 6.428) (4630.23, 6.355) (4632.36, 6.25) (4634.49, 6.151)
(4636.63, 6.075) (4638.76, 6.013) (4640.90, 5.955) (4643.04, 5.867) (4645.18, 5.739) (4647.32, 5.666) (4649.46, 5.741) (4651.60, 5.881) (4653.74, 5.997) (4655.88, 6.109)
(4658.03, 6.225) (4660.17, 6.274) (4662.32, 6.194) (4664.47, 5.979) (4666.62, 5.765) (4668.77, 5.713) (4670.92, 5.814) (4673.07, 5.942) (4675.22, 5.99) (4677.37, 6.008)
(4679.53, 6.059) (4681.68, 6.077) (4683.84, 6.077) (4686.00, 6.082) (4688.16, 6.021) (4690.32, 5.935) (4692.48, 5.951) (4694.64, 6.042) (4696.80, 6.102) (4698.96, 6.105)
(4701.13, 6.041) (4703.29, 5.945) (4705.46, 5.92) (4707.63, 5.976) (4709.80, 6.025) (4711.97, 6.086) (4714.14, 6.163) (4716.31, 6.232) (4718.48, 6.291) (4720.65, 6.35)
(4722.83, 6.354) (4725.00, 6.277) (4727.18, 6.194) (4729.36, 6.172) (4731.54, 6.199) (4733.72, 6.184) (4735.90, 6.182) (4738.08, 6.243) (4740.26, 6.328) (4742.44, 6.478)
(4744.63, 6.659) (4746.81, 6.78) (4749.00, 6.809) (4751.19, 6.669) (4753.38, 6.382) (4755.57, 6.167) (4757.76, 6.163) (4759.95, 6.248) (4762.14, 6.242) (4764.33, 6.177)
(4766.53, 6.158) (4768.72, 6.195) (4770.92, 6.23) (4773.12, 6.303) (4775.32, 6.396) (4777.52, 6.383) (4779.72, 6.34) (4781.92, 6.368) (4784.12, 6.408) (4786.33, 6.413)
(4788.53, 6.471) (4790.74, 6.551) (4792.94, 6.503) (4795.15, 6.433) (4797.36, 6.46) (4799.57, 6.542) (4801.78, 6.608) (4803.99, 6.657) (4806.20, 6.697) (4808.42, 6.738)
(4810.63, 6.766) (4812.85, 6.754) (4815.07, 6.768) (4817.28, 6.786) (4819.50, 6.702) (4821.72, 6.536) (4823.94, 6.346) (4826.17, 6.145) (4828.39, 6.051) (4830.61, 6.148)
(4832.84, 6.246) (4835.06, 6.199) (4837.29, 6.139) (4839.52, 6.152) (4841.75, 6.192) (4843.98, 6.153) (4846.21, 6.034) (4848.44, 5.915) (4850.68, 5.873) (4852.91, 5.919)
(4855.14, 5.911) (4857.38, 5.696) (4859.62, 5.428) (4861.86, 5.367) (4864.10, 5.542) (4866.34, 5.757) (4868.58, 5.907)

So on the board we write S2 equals 0.1 AA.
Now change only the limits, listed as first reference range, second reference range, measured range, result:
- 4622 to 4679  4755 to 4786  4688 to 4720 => 0.5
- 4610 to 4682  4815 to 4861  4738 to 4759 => -1.2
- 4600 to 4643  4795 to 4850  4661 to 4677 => 1.1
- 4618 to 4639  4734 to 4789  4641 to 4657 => 1.2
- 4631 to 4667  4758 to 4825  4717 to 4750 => -0.4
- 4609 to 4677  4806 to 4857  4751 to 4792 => -0.5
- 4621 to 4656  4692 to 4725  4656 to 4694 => 0.6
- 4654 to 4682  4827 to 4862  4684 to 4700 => -0.1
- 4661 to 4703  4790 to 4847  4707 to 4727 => -0.3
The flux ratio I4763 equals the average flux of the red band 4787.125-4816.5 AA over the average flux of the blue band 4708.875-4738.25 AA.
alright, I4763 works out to 1.06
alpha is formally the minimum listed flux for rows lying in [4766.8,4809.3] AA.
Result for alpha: 6.195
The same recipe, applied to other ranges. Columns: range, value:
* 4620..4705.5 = 5.666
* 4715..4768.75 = 6.158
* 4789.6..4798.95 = 6.433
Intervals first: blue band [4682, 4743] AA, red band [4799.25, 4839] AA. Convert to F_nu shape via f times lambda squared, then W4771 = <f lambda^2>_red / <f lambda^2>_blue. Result 1.1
